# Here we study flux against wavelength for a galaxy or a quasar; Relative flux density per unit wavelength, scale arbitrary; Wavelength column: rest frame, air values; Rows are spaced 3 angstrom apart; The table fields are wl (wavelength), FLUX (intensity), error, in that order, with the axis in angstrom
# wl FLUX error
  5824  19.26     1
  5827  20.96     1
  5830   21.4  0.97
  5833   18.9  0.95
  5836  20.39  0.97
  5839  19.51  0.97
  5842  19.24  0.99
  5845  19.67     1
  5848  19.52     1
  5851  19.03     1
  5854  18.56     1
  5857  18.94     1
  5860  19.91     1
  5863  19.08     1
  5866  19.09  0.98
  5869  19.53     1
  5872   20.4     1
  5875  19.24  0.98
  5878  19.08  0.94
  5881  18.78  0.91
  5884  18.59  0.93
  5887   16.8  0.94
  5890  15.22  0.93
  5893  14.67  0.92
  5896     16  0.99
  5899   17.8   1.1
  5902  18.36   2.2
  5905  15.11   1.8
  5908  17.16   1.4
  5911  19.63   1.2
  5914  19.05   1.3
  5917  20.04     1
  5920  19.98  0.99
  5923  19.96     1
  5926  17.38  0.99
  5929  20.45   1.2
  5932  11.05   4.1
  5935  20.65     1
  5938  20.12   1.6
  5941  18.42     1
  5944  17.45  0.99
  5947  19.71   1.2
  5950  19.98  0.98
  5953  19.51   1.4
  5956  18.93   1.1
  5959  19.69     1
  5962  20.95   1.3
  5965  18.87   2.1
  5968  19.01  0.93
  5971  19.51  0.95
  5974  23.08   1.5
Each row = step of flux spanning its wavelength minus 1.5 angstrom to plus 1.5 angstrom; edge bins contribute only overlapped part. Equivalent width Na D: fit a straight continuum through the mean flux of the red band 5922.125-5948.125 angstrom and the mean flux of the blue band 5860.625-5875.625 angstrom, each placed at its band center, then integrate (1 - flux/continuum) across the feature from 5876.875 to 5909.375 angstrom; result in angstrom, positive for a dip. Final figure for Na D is 3.5 angstrom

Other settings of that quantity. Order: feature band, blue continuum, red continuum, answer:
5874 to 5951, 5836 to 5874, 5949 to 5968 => 5.65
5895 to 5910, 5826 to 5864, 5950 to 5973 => 1.99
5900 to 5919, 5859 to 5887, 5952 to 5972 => 1.02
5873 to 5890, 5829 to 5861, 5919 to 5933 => 0.49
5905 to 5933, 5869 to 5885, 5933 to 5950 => 1.31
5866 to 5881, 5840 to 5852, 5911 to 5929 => -0.03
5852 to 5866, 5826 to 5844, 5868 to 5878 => 0.47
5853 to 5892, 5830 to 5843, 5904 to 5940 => 1.08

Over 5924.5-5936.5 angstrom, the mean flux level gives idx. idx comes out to 17.4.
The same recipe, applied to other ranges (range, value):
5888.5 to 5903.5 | 16.4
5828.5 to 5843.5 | 19.9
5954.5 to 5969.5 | 19.5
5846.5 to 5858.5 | 19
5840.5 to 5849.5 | 19.5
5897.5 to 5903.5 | 18.1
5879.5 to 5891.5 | 17.3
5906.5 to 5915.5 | 18.6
